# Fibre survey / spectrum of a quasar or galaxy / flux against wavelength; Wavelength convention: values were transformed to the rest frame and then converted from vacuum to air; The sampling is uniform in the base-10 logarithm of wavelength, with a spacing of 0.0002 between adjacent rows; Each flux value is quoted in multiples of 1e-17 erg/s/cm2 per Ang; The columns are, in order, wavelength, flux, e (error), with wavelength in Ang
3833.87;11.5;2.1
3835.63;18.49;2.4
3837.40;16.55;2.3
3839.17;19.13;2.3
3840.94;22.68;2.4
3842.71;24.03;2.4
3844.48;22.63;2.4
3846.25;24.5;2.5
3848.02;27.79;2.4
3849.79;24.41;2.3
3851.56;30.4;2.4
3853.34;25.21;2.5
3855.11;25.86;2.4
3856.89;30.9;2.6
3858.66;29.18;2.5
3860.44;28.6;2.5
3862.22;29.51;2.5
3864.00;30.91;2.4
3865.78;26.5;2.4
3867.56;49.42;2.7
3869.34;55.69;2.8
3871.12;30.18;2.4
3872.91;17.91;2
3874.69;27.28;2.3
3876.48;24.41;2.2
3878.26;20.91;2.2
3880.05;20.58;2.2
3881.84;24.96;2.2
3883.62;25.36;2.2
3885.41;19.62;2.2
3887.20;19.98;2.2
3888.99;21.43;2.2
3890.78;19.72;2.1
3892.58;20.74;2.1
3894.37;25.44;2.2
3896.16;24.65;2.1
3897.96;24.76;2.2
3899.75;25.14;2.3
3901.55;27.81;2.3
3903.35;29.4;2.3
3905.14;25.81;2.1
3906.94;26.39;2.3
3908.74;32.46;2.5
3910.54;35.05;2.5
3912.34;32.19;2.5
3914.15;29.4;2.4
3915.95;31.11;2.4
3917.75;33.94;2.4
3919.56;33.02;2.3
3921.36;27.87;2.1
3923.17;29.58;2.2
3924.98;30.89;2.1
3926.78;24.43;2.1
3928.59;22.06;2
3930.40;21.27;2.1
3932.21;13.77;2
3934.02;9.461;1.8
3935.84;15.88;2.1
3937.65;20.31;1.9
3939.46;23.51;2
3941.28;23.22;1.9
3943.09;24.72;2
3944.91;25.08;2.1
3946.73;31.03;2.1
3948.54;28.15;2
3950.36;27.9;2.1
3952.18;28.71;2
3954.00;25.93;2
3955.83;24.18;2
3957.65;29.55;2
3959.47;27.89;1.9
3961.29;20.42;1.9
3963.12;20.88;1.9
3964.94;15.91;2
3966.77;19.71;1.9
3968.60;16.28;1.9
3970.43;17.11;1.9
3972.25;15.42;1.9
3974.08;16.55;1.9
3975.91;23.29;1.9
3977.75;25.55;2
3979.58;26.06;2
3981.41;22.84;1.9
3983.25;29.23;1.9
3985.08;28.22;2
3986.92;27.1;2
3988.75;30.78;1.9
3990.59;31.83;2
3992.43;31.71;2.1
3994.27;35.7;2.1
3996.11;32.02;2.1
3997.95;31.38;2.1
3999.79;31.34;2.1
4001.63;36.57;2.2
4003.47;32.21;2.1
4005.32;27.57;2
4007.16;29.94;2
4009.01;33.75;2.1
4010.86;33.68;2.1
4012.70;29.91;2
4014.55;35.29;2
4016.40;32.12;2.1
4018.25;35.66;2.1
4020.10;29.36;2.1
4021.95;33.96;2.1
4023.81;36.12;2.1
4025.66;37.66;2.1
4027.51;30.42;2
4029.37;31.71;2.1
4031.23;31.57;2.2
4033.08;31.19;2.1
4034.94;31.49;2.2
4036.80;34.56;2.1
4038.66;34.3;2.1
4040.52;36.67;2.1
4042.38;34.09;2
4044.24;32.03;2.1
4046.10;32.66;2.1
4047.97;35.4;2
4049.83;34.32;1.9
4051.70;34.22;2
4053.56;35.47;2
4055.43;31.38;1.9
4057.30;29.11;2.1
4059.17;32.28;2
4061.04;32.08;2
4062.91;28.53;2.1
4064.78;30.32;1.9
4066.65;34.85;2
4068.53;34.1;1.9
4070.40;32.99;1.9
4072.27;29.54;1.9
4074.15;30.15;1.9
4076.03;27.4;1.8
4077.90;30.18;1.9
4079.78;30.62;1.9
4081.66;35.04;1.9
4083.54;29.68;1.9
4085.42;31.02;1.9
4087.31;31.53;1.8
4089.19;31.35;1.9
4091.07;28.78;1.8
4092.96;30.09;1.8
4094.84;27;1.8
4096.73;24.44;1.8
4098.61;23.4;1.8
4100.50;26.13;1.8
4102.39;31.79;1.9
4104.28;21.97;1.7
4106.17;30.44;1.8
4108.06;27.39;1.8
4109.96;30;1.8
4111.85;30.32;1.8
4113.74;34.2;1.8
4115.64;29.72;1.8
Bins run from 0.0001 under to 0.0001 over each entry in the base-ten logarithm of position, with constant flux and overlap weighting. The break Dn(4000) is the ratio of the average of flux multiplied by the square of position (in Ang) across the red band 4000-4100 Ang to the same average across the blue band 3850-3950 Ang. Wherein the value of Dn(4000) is 1.3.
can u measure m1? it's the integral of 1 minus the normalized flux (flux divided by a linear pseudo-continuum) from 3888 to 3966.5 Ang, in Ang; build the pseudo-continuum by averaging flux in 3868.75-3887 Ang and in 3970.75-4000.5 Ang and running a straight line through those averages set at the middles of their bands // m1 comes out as 3.6 Ang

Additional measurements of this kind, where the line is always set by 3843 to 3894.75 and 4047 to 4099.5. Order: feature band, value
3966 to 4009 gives 3.21 Ang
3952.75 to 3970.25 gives 3.95 Ang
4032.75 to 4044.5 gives -1.34 Ang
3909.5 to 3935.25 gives 1.19 Ang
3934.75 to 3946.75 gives 2.41 Ang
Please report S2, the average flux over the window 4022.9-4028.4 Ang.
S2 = 34.8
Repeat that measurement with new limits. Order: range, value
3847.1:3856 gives 26.7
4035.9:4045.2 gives 34.3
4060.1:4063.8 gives 30.3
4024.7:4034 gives 32.5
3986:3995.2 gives 31.4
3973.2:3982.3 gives 22.9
